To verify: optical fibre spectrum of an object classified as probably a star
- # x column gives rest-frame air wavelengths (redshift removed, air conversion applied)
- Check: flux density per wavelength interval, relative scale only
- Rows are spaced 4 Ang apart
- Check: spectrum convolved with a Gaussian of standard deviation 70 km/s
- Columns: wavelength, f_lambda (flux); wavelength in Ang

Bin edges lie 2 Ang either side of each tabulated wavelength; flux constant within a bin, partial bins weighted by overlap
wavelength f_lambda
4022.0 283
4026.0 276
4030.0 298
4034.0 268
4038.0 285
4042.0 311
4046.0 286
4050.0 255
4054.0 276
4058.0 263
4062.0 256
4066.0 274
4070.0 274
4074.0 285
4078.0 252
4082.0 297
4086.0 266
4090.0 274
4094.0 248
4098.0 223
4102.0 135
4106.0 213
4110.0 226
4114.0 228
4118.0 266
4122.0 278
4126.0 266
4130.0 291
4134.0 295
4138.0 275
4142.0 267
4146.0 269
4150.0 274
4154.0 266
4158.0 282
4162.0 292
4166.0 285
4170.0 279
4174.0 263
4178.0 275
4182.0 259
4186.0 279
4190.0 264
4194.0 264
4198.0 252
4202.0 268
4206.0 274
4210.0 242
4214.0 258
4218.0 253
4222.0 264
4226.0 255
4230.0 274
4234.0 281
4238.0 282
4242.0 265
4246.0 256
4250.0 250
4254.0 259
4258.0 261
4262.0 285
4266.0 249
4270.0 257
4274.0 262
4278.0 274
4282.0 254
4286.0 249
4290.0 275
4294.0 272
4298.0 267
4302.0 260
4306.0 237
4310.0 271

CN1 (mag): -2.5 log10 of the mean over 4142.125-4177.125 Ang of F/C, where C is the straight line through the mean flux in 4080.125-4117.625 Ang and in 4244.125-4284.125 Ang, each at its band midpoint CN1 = -0.13 mag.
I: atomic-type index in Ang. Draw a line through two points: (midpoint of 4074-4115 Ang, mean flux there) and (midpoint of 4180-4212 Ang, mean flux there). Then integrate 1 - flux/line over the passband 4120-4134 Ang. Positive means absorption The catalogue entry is -1.9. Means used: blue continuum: 239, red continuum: 263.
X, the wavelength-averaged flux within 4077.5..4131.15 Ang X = 247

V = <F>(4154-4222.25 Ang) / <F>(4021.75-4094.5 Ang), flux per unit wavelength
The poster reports 1.0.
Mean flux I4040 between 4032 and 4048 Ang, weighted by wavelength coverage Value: 288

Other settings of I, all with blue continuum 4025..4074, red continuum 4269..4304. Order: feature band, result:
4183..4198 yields 0.2 Ang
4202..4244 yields 0.3 Ang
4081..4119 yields 5.4 Ang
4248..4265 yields 0.2 Ang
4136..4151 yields 0.0 Ang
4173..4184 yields 0.2 Ang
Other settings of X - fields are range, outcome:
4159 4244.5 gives 268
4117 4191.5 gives 275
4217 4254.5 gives 264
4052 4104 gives 256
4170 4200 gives 266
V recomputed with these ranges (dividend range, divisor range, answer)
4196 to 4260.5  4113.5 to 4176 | 0.96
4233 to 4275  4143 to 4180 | 0.96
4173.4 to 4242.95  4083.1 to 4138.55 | 1.07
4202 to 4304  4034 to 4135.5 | 1.01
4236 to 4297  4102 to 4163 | 1.01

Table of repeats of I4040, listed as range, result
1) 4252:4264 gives 268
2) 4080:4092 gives 279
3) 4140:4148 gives 268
